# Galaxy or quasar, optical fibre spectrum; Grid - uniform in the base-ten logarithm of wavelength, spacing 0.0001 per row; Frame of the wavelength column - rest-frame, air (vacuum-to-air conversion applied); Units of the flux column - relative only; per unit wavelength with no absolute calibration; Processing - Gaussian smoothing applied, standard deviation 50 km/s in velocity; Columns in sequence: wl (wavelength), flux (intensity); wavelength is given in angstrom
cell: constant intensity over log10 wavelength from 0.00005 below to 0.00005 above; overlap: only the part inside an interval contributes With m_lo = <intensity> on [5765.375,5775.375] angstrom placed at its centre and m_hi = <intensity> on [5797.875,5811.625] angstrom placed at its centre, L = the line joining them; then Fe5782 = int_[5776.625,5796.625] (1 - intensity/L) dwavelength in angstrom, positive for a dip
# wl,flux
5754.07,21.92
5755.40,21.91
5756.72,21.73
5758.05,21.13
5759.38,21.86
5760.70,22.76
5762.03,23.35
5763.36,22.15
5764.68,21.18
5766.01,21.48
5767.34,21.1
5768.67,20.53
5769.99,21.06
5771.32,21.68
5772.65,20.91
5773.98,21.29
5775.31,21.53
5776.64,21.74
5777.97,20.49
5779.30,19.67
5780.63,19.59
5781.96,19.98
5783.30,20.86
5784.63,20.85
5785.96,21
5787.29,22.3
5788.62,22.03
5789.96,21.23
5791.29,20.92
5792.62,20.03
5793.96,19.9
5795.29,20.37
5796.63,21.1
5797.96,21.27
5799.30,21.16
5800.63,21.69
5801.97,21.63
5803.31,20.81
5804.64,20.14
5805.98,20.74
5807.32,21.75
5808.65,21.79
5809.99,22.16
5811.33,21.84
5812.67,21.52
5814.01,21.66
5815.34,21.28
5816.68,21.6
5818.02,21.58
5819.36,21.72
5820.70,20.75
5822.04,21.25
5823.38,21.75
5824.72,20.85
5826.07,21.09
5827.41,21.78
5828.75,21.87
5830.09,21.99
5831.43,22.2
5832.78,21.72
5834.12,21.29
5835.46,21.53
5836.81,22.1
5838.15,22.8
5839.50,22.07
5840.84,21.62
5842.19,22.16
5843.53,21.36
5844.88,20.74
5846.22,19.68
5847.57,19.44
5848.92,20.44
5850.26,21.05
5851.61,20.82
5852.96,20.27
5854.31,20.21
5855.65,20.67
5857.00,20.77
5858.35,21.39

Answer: 0.5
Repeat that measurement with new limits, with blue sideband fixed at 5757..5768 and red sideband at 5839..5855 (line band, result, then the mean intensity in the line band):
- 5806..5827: -0.3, 21.5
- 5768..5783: 0.6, 20.8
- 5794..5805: 0.2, 21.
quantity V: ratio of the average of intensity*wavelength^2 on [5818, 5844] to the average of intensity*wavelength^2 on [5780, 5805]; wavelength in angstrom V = 1.05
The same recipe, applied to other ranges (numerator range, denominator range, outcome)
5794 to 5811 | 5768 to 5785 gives 1.03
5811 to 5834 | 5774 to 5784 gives 1.06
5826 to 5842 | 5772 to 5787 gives 1.07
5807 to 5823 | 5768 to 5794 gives 1.04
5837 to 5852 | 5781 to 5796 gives 1.04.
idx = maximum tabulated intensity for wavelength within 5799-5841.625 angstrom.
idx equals 22.8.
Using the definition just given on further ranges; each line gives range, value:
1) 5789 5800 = 21.27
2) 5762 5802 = 23.35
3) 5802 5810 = 22.16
